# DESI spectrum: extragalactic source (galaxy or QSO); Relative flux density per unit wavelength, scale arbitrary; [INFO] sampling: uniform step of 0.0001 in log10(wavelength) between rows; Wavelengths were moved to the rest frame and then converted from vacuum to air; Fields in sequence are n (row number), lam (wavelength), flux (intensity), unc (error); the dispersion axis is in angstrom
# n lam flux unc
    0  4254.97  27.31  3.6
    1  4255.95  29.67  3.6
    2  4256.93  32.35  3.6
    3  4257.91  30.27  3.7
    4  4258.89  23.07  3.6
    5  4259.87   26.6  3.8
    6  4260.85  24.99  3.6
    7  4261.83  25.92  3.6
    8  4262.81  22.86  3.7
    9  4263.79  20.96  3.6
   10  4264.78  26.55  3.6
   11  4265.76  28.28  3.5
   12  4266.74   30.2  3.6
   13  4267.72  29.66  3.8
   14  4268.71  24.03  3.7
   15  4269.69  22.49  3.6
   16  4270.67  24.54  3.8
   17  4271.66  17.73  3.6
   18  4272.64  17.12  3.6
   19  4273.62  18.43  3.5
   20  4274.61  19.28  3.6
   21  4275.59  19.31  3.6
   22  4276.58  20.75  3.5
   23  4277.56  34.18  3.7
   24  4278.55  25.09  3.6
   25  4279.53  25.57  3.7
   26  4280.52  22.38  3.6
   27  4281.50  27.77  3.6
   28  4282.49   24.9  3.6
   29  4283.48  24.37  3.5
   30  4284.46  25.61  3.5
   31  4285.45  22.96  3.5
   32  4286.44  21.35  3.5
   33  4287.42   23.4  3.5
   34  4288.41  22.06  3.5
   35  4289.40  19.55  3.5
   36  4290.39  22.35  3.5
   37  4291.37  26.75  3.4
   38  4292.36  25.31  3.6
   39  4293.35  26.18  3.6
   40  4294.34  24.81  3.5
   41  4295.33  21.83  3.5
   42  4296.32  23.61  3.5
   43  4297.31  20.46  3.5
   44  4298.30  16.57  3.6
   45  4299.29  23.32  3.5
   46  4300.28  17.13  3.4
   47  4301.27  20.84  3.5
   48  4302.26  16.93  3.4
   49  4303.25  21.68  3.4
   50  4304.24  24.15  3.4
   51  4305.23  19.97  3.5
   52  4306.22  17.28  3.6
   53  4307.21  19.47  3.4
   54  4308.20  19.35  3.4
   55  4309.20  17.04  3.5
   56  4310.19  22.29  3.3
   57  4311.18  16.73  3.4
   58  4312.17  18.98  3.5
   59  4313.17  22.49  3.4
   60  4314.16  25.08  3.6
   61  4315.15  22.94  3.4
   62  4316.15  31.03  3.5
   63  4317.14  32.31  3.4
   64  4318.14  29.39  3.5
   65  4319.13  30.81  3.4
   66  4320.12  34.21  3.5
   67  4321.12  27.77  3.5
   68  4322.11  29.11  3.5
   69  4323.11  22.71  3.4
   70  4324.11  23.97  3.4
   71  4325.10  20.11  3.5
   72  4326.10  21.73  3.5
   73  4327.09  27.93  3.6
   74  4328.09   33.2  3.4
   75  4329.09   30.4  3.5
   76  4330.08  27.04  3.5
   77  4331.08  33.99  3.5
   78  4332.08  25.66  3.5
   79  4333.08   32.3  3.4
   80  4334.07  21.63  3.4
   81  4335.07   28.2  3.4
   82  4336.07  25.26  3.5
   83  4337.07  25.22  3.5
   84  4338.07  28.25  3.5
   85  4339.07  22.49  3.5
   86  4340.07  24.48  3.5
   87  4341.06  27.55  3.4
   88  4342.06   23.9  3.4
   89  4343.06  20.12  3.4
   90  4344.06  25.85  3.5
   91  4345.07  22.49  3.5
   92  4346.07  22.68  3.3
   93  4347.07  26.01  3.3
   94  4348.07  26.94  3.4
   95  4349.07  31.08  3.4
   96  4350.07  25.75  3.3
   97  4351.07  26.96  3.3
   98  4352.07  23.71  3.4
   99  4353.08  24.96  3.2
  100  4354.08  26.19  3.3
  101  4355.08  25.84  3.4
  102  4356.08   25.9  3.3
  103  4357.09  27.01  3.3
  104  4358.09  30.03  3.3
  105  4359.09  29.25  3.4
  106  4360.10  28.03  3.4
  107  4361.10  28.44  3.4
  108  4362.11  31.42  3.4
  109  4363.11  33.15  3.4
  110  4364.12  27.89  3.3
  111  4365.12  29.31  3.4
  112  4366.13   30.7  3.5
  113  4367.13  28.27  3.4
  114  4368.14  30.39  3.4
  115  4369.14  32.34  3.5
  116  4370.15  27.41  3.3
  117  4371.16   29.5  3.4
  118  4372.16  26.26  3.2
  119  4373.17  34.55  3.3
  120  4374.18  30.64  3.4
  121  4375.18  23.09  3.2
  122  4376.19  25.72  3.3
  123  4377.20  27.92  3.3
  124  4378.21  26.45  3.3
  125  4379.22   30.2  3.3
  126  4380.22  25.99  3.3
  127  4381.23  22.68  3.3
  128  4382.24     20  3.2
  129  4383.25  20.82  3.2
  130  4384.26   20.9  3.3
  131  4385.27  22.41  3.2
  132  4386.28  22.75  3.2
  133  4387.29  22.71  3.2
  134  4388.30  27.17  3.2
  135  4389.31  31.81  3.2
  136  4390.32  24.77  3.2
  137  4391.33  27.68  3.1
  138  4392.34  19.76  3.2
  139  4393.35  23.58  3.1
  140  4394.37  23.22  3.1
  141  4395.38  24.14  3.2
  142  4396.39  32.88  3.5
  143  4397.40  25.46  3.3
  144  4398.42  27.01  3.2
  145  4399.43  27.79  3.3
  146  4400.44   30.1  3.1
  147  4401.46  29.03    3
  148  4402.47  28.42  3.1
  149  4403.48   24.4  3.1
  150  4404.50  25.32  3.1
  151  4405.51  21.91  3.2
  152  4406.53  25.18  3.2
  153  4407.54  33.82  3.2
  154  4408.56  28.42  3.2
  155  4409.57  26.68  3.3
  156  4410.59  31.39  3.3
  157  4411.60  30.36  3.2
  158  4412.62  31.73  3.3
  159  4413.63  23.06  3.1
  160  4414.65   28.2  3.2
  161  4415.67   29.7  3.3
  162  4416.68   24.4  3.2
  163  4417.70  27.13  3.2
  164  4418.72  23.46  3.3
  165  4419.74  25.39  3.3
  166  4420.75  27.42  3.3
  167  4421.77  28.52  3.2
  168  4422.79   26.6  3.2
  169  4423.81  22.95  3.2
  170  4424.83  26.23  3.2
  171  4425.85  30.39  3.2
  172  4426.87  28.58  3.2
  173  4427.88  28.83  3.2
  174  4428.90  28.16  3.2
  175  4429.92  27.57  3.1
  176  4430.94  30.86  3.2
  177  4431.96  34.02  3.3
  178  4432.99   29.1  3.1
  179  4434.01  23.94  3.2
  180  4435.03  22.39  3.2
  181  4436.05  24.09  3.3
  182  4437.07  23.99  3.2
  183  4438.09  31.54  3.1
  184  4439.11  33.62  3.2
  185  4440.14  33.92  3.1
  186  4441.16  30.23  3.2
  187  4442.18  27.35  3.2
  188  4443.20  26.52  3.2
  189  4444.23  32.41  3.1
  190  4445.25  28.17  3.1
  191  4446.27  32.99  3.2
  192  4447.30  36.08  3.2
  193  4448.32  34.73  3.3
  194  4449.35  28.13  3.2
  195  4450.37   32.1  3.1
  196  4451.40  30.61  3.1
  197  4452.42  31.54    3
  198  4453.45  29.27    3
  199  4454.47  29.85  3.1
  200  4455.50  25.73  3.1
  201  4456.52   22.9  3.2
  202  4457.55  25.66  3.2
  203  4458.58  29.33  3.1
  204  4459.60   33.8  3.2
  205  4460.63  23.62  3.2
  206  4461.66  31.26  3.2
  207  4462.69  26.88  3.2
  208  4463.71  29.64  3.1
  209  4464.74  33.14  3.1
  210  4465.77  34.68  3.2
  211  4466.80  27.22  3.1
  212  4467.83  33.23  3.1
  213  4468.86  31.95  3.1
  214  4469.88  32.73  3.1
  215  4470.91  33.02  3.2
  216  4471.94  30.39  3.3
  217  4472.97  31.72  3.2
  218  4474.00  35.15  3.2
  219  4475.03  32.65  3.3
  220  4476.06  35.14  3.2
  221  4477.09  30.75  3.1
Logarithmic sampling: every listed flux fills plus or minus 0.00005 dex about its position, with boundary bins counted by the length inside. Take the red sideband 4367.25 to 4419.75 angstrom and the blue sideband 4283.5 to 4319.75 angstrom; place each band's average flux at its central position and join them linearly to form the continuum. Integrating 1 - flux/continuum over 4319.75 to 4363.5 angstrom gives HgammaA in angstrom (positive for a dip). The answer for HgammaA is -4.3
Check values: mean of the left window 22.6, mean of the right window 26.7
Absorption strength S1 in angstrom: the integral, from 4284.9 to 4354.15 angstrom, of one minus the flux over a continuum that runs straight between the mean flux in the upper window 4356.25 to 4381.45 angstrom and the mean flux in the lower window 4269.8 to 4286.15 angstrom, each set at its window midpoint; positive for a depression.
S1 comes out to 3.5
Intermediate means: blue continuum 23.1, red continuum 28.7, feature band 24.4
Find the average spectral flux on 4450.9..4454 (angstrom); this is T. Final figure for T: 30.5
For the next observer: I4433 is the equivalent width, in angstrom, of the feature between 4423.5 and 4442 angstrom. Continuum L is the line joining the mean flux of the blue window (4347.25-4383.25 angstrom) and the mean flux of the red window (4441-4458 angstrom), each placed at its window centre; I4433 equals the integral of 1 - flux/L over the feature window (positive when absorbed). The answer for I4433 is 0.6 angstrom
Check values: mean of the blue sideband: 27.7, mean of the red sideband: 29.7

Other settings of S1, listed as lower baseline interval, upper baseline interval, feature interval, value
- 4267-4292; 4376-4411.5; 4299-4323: 0.8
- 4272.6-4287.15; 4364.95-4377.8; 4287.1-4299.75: 0.8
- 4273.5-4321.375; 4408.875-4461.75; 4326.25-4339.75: -1.7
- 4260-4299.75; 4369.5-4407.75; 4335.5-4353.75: -0.1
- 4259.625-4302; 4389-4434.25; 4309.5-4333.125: -1.9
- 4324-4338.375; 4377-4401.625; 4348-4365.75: -1.1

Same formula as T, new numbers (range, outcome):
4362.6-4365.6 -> 30.2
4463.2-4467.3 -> 31.2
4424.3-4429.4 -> 28.5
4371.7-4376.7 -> 28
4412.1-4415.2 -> 27.7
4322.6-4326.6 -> 22.1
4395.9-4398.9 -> 28.4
